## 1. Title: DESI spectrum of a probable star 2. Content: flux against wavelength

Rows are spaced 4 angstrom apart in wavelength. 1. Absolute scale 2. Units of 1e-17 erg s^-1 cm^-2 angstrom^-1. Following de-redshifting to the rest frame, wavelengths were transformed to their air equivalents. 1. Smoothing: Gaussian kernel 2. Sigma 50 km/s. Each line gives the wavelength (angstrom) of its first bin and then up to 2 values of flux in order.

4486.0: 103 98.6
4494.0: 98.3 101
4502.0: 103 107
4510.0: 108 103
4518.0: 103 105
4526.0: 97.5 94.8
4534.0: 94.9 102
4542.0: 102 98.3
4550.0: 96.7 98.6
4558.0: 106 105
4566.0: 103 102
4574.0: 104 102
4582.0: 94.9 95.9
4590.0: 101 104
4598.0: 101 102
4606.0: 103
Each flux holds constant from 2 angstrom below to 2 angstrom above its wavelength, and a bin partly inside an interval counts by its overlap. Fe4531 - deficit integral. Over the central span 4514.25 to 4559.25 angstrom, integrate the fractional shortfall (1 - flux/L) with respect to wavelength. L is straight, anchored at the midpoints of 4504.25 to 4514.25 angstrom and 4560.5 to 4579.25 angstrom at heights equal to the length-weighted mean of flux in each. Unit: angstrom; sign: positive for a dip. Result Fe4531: 2.2 angstrom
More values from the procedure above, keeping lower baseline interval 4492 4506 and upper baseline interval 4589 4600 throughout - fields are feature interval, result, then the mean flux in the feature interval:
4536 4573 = 0.1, 102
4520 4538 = 0.6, 98.5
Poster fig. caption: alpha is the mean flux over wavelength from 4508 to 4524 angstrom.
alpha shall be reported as 105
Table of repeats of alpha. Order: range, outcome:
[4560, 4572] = 103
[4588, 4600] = 102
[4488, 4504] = 100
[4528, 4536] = 94.8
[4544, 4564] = 101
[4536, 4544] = 102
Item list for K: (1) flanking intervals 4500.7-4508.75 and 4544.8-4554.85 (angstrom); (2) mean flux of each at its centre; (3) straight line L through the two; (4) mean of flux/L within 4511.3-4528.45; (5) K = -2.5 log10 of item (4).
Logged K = 0.01 mag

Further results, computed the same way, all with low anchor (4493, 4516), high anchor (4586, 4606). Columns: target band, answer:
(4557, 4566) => -0.027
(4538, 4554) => 0.036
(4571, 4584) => 0.016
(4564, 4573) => -0.006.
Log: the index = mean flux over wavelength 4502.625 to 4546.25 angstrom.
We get 102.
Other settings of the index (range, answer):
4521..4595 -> 100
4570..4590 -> 99.7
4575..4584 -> 99.1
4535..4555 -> 99.3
